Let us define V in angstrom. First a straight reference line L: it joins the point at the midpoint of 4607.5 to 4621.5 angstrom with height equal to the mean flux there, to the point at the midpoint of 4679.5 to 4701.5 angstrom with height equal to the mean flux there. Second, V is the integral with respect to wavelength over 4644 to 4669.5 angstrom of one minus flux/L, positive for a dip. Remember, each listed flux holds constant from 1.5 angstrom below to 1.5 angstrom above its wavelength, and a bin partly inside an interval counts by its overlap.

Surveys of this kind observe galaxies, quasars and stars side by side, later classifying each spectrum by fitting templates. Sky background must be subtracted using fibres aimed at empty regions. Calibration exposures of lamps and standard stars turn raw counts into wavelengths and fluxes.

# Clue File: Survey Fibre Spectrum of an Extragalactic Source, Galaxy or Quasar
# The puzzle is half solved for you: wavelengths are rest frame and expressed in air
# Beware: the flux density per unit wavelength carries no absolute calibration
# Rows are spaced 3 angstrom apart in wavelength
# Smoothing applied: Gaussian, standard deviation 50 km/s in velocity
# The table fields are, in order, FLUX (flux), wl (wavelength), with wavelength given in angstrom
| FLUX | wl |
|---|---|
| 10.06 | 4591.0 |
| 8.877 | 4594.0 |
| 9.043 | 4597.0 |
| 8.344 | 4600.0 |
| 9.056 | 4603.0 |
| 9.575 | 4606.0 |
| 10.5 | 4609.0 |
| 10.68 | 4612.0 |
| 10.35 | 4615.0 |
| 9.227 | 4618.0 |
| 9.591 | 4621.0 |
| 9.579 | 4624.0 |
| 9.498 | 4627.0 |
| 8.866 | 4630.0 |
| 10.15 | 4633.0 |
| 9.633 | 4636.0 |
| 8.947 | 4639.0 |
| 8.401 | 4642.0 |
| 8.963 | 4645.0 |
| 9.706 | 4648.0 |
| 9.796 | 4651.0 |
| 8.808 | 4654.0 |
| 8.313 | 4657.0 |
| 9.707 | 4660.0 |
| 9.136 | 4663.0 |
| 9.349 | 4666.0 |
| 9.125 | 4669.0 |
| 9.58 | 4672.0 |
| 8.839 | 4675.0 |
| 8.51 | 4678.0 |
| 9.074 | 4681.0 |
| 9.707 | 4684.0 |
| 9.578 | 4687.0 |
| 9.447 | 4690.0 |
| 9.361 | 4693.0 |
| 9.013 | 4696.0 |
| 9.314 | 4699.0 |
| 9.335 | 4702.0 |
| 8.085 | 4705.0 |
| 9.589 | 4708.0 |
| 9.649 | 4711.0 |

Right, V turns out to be 1.23 angstrom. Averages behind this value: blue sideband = 10.1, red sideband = 9.36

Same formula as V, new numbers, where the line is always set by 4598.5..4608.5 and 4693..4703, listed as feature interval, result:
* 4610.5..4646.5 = -1.3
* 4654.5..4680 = 0.4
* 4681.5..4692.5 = -0.3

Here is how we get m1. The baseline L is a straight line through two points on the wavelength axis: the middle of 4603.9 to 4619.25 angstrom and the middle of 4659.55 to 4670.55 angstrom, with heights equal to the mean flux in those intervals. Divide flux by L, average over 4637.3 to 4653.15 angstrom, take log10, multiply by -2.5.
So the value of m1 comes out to 0.048 mag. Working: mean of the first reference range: 10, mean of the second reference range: 9.29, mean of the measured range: 9.15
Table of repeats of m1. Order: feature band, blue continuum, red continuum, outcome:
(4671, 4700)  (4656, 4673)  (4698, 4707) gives -0.021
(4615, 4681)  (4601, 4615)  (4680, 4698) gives 0.047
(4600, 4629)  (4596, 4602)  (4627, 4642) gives -0.085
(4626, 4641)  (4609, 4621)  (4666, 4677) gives 0.045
